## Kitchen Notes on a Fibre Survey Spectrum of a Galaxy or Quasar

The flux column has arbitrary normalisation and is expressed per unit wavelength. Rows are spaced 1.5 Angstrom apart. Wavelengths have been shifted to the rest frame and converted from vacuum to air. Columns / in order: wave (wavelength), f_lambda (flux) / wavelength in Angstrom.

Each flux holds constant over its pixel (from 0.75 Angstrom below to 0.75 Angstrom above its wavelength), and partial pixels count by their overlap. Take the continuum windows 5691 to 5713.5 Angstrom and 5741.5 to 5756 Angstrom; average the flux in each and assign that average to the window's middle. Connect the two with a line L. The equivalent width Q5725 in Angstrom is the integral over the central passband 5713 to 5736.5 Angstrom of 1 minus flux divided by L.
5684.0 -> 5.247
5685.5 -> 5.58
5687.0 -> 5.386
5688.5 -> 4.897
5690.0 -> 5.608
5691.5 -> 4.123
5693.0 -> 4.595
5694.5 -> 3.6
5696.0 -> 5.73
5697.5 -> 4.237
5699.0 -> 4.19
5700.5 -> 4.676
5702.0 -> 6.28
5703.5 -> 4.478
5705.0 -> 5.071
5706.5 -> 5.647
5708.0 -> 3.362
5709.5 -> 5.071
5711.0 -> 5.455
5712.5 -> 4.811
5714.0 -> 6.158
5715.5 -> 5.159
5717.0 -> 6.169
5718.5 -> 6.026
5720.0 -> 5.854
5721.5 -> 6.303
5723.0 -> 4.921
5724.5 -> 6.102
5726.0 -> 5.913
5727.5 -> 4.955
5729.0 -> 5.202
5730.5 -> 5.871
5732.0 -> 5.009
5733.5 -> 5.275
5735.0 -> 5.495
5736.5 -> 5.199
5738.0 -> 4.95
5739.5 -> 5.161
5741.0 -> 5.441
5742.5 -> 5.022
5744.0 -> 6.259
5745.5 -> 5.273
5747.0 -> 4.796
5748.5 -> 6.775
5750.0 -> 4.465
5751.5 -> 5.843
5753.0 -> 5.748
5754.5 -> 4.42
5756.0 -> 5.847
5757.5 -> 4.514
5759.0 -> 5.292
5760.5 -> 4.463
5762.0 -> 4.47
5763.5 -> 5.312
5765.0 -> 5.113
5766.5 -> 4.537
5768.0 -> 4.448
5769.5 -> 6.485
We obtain -2.4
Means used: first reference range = 4.78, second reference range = 5.42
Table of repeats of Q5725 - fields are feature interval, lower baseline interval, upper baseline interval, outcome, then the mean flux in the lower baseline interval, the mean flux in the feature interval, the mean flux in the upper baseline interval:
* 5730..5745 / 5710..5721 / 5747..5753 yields 0.7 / 5.66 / 5.36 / 5.59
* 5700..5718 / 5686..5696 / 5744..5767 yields -1.1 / 4.8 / 5.21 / 5.17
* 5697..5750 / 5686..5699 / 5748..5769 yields -4.4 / 4.75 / 5.32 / 5.09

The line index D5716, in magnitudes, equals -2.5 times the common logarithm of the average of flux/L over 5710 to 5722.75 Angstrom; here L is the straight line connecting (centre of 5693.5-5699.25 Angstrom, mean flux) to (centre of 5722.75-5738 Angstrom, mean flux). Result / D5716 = -0.139 mag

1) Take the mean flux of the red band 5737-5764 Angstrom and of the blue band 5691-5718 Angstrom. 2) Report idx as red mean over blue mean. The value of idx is 1.1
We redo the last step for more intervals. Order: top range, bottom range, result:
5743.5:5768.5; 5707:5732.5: 0.95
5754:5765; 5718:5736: 0.89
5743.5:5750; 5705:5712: 1.14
